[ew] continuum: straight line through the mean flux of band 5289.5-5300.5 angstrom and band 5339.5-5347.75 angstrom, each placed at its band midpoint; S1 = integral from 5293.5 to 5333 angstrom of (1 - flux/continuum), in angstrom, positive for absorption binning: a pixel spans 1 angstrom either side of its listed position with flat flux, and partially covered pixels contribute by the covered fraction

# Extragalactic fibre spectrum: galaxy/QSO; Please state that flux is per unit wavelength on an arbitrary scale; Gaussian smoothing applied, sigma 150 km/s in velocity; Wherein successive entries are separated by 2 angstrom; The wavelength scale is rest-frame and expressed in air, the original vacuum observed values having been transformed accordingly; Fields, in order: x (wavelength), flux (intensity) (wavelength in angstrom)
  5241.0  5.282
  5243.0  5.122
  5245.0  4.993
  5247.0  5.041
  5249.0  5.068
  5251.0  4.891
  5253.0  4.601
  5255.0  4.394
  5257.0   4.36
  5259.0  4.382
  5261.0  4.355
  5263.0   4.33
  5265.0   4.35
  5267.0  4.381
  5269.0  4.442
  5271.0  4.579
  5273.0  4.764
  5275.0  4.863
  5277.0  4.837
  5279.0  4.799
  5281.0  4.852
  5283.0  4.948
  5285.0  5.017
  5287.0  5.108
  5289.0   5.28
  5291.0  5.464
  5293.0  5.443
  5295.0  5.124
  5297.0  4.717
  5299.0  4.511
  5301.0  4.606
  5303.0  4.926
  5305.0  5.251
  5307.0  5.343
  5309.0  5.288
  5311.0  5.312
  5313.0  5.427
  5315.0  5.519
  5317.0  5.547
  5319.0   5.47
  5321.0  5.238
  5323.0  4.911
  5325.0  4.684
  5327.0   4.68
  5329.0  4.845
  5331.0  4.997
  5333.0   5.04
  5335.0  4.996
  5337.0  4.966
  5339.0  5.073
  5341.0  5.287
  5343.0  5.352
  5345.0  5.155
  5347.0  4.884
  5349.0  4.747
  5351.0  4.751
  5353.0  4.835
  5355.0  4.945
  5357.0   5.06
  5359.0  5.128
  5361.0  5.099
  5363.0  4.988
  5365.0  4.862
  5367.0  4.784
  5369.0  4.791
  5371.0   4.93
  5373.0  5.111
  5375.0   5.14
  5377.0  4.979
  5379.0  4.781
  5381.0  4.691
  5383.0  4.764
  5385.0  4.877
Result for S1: 0.1 angstrom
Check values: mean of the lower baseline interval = 5.04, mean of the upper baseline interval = 5.17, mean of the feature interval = 5.08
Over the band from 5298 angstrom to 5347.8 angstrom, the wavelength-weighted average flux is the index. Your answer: 5.09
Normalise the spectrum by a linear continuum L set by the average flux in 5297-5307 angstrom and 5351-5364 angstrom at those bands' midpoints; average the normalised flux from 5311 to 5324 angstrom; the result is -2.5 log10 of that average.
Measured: -0.10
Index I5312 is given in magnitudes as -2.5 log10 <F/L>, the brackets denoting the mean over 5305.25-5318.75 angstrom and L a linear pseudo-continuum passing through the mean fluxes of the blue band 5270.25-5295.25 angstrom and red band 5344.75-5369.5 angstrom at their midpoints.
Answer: -0.09 mag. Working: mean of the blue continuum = 5.01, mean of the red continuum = 4.92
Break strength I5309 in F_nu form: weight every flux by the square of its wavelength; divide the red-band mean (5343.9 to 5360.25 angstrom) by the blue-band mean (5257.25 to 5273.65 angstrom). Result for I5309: 1.15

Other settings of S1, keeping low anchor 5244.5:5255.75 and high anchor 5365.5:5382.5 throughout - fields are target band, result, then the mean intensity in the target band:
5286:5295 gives -0.8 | 5.3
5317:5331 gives -0.4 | 5.01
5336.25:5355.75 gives -0.5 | 5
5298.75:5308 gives -0.2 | 4.96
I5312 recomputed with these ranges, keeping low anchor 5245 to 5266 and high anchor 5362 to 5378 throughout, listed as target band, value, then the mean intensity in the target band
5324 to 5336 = -0.01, 4.87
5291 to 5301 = -0.06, 4.97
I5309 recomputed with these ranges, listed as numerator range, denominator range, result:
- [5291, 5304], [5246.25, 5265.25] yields 1.09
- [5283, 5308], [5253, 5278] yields 1.14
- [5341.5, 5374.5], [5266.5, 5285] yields 1.08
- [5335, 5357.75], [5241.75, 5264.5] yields 1.11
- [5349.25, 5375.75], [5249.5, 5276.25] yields 1.13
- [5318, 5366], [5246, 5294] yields 1.08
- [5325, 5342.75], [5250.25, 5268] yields 1.15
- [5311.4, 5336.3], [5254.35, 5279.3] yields 1.16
